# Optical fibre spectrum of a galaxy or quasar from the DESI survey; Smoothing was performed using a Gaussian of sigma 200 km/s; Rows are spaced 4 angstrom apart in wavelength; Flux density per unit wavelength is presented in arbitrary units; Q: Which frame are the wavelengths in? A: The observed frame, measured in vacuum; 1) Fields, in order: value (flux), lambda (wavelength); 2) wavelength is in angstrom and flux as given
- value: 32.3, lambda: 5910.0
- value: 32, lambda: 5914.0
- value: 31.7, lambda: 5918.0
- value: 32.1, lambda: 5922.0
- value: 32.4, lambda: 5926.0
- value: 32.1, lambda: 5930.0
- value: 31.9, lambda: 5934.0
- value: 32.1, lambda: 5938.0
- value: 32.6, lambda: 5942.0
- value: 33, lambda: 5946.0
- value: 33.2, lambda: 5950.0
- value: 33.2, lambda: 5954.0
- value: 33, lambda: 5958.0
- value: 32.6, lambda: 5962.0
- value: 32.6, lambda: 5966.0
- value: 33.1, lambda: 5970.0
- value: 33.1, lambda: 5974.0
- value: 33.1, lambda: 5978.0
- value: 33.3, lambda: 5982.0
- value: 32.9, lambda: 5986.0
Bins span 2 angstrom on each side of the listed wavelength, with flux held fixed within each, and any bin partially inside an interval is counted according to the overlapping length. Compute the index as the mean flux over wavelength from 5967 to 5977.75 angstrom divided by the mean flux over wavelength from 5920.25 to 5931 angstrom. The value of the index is 1.03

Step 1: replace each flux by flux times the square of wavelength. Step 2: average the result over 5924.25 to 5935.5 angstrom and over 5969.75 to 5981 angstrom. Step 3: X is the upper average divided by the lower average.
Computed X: 1.05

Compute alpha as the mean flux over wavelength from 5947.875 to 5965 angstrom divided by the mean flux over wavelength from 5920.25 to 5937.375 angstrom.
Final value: 1.03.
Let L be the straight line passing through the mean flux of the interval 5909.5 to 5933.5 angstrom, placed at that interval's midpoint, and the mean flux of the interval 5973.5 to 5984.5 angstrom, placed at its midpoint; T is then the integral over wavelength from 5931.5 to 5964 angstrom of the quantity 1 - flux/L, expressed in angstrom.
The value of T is -0.12 angstrom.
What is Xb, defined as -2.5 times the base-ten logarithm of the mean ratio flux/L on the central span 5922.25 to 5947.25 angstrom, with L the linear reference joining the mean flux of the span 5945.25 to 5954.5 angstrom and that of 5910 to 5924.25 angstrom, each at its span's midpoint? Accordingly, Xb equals 0.01 mag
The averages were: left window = 32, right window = 33.1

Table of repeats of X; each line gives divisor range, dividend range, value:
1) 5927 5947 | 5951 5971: 1.03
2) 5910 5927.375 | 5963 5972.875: 1.04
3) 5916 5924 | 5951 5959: 1.05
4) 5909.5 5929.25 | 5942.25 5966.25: 1.04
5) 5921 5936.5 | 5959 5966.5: 1.03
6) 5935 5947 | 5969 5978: 1.03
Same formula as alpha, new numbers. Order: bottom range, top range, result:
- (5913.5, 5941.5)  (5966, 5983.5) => 1.03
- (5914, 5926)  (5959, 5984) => 1.03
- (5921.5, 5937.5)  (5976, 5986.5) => 1.03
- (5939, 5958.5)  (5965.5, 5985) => 1.00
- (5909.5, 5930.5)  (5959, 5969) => 1.02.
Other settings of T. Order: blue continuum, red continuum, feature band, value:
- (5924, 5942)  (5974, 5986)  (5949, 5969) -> -0.1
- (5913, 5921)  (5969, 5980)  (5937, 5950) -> -0.1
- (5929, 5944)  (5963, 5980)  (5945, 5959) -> -0.3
